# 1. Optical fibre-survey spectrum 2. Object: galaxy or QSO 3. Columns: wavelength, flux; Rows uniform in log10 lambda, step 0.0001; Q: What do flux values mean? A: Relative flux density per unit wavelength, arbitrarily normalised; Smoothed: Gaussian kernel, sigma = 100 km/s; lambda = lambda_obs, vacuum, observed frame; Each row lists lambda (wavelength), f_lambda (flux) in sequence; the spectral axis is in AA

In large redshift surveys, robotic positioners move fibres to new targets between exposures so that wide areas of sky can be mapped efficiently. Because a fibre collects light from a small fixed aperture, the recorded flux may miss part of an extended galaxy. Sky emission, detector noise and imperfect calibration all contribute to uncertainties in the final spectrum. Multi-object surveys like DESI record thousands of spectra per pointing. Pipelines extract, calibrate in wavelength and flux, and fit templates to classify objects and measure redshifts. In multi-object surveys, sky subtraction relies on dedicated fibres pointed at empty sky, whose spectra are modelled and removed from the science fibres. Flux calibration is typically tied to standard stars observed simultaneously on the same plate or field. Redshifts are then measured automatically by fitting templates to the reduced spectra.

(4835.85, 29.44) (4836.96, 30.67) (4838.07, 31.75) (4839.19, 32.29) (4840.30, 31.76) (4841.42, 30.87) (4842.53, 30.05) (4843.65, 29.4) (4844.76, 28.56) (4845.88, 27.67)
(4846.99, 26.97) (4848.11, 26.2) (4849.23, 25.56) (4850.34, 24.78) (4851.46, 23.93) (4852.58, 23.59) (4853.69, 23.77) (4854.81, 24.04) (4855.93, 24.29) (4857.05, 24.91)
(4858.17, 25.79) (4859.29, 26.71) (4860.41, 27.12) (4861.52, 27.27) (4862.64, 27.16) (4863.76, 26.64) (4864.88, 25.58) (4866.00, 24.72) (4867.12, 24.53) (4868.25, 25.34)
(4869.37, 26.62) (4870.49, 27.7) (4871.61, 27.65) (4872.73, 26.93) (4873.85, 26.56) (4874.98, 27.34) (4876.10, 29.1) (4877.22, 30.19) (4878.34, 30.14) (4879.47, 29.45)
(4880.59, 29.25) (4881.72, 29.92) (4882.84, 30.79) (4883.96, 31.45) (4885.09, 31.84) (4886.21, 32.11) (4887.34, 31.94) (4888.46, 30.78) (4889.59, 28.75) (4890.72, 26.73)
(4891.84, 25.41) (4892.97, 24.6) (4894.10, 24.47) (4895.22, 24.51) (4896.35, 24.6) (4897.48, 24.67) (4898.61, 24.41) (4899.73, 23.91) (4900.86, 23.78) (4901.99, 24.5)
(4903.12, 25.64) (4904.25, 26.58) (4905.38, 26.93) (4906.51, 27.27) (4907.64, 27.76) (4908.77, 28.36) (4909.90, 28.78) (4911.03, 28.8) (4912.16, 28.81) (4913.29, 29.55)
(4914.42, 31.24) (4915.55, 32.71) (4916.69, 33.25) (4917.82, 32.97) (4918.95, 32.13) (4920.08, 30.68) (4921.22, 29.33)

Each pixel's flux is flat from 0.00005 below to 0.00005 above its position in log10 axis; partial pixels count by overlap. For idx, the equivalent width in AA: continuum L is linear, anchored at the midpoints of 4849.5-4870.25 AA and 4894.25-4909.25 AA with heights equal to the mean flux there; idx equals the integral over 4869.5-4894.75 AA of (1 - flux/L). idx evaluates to -3.2 AA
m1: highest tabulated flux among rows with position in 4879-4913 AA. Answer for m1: 32.11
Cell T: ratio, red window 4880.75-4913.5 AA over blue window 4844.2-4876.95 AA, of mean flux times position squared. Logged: 1.07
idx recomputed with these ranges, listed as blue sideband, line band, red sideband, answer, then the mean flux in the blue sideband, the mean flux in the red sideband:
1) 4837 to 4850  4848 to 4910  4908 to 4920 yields 6.4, 29.2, 30.6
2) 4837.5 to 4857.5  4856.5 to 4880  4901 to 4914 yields 0.3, 27.3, 27.5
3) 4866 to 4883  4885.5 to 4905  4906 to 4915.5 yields 1.5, 27.9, 29.1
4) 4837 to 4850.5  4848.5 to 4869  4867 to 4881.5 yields 2.2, 29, 27.9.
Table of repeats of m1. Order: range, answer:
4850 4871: 27.7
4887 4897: 31.94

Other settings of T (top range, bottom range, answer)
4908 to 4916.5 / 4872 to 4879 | 1.07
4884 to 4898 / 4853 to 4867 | 1.09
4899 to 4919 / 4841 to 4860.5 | 1.11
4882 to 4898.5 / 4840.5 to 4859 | 1.08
